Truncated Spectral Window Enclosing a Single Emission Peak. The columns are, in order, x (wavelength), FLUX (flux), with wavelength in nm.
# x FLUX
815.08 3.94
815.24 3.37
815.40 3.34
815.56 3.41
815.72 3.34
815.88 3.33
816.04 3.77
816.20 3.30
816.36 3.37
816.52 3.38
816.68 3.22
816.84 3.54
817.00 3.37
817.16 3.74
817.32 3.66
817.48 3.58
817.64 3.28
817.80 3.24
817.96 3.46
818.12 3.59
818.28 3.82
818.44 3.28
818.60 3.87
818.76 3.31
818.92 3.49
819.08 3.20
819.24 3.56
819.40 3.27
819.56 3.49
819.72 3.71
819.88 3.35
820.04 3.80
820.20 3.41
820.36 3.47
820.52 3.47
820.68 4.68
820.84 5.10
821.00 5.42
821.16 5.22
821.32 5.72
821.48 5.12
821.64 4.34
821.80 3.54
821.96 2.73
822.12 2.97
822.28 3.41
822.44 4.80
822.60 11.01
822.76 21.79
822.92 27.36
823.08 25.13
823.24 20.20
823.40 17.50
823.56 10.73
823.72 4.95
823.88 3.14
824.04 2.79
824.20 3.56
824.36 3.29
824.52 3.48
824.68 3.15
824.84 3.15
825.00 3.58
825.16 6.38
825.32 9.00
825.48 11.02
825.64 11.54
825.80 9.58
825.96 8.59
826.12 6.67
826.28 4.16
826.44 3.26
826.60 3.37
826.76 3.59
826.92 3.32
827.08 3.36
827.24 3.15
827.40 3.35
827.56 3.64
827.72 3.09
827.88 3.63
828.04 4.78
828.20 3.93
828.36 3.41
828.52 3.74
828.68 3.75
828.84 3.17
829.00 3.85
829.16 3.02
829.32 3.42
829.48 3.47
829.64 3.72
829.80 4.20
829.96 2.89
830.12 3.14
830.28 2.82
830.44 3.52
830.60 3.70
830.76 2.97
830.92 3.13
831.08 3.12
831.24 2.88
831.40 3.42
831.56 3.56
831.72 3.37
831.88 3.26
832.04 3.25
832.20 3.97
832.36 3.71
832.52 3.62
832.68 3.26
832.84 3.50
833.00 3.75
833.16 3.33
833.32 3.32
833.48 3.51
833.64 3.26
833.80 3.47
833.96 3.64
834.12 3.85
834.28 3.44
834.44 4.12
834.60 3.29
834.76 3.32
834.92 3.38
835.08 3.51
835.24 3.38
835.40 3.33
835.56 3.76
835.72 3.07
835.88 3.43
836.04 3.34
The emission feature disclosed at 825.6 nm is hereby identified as [N II]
